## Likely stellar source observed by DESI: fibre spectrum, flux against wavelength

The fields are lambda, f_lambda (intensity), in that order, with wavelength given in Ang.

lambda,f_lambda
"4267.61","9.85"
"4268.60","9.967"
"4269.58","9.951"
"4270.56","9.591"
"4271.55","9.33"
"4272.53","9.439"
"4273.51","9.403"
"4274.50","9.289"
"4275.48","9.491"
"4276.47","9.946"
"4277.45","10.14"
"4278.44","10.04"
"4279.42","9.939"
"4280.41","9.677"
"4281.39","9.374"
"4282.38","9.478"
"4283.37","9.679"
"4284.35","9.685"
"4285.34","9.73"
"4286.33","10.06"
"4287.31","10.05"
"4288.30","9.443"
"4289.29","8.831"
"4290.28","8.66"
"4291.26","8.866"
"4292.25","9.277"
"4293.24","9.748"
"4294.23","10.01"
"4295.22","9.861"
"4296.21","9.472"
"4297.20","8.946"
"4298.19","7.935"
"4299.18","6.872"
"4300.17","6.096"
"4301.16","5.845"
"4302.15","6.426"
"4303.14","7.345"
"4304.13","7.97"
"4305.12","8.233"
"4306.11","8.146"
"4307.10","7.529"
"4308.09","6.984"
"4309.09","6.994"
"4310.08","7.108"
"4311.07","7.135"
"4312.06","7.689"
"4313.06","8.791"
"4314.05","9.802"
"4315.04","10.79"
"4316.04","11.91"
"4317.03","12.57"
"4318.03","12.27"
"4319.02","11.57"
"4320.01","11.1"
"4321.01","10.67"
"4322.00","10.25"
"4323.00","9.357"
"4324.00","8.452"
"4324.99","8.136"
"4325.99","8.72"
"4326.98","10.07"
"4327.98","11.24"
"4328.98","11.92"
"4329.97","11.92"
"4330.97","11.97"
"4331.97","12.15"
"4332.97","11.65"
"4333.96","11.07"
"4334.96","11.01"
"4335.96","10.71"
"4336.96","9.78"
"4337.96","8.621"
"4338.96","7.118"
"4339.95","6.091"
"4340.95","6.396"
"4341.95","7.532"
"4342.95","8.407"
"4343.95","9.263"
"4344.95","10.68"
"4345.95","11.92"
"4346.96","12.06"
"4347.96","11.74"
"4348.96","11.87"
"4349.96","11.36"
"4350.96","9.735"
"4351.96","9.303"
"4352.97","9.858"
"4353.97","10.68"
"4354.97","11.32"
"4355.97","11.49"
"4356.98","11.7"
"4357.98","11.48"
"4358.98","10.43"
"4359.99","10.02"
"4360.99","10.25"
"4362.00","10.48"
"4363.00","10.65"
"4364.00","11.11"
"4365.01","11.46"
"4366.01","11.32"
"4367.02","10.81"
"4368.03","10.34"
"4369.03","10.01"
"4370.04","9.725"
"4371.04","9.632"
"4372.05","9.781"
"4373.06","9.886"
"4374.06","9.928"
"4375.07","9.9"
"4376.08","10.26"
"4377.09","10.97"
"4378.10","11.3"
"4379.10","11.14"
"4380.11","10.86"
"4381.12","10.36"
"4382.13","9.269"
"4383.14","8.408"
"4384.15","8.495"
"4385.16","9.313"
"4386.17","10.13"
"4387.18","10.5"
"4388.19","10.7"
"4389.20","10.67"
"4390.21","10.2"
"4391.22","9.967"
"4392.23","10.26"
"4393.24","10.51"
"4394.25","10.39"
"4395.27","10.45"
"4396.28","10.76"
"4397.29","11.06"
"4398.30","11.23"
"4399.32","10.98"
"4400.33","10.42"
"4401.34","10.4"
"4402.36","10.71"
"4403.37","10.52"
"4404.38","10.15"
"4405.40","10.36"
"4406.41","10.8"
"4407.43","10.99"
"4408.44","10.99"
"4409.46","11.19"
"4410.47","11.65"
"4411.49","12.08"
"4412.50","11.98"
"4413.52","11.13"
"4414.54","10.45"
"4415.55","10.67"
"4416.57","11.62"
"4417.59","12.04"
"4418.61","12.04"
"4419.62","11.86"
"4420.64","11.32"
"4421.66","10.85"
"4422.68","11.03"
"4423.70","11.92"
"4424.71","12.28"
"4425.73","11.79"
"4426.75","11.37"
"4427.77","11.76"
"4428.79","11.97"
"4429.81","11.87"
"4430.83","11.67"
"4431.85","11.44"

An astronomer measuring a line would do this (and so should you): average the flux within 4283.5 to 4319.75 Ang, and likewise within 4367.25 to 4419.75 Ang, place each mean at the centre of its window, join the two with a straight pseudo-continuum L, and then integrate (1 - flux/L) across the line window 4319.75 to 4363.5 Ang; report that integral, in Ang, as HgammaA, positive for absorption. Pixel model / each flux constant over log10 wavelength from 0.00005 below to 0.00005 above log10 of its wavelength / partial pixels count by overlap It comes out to -2.9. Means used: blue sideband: 8.88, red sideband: 10.6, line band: 10.2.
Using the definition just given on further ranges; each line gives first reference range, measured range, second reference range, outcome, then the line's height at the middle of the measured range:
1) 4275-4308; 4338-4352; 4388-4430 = 0.51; 9.86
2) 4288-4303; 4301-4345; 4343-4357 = 1.26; 9.61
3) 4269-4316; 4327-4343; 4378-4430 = -0.47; 9.62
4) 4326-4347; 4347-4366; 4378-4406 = -1.42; 10.1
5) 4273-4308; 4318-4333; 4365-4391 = -1.98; 9.4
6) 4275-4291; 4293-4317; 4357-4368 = 3.99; 9.96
